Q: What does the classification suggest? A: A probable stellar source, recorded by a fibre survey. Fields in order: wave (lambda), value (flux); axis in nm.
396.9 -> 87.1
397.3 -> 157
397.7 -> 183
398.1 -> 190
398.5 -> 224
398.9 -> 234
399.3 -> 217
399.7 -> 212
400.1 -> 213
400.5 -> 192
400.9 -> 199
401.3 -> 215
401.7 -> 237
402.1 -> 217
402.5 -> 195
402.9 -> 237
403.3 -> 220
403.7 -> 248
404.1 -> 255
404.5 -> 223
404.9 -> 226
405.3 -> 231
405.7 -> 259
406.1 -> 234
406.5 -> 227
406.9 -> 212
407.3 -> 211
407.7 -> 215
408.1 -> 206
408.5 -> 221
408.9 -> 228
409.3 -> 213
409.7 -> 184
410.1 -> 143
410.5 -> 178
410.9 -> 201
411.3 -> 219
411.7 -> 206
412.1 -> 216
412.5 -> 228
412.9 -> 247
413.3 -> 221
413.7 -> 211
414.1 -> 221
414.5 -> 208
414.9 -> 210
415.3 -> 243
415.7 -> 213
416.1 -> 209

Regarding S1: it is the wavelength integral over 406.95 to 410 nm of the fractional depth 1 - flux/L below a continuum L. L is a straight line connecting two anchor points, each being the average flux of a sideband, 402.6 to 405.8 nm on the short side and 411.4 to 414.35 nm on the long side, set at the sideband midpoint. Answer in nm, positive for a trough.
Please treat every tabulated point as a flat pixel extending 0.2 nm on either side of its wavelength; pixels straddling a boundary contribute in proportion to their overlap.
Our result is 0.26 nm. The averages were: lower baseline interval 235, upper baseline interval 221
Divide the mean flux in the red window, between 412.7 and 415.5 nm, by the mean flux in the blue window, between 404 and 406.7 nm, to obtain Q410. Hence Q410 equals 0.9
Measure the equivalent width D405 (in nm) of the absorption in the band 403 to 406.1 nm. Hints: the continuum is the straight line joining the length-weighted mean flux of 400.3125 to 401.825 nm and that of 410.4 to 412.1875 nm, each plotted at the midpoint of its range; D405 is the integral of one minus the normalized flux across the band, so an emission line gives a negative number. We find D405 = -0.44 nm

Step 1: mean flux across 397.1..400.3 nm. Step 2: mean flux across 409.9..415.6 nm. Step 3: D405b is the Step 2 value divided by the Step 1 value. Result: 1.04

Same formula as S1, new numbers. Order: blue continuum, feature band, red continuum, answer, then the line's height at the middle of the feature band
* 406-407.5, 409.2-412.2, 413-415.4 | 0.35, 220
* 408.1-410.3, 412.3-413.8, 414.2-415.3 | -0.12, 211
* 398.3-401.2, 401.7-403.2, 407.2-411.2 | -0.07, 209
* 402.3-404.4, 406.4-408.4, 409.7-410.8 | -0.20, 194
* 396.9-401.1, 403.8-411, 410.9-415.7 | -0.19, 210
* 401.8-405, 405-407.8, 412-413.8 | 0.00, 227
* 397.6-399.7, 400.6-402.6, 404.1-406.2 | 0.09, 223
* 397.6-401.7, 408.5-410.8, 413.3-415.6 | 0.25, 216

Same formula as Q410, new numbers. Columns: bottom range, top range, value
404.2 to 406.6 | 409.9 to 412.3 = 0.83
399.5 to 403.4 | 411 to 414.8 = 1.03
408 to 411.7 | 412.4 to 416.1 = 1.11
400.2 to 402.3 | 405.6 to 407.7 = 1.07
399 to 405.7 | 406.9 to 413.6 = 0.94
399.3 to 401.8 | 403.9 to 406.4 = 1.13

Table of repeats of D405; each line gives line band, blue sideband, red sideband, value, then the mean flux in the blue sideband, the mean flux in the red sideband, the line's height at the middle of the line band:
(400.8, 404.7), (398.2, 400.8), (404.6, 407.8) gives -0.088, 214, 227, 220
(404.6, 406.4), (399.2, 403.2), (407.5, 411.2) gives -0.263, 213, 199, 206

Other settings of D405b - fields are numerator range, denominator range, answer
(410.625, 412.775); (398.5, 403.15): 0.99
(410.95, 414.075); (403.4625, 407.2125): 0.94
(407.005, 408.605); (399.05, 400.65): 1.01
